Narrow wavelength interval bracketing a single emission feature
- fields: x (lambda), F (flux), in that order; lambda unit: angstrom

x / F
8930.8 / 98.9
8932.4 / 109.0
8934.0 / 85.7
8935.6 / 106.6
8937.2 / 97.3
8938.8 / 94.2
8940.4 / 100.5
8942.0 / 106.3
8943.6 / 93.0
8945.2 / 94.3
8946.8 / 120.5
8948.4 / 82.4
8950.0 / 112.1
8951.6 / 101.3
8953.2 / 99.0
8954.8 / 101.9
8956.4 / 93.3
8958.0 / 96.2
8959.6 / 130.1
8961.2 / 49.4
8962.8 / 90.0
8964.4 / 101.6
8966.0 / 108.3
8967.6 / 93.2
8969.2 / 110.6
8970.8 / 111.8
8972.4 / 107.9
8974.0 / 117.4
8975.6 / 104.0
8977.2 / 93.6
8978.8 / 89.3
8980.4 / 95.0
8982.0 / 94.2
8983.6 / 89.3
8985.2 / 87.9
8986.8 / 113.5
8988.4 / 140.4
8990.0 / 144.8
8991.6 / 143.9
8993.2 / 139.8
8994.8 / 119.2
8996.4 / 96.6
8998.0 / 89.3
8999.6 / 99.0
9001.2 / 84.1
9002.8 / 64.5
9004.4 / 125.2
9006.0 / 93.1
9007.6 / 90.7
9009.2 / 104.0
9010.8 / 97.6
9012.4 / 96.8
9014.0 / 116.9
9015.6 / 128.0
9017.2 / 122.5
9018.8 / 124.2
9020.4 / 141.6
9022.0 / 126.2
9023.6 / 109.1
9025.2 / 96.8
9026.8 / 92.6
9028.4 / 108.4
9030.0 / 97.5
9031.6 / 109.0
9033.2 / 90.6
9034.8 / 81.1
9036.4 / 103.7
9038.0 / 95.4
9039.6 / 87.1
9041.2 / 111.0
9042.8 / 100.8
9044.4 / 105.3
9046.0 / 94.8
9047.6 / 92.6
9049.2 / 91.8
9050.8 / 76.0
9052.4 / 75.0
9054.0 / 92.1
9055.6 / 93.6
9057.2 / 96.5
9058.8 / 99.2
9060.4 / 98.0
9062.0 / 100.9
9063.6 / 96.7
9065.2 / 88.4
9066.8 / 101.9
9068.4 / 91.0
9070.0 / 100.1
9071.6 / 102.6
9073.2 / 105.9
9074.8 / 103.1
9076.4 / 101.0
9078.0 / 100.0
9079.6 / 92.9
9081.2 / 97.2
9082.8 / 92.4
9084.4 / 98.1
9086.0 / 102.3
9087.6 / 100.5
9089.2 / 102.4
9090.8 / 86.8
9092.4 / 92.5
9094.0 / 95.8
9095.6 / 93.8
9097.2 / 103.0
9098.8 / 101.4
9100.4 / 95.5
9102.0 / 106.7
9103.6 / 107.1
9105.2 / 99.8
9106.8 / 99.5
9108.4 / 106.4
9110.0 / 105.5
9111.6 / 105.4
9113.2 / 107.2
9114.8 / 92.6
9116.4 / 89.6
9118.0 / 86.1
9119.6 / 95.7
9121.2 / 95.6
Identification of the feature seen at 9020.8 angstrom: [N II]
